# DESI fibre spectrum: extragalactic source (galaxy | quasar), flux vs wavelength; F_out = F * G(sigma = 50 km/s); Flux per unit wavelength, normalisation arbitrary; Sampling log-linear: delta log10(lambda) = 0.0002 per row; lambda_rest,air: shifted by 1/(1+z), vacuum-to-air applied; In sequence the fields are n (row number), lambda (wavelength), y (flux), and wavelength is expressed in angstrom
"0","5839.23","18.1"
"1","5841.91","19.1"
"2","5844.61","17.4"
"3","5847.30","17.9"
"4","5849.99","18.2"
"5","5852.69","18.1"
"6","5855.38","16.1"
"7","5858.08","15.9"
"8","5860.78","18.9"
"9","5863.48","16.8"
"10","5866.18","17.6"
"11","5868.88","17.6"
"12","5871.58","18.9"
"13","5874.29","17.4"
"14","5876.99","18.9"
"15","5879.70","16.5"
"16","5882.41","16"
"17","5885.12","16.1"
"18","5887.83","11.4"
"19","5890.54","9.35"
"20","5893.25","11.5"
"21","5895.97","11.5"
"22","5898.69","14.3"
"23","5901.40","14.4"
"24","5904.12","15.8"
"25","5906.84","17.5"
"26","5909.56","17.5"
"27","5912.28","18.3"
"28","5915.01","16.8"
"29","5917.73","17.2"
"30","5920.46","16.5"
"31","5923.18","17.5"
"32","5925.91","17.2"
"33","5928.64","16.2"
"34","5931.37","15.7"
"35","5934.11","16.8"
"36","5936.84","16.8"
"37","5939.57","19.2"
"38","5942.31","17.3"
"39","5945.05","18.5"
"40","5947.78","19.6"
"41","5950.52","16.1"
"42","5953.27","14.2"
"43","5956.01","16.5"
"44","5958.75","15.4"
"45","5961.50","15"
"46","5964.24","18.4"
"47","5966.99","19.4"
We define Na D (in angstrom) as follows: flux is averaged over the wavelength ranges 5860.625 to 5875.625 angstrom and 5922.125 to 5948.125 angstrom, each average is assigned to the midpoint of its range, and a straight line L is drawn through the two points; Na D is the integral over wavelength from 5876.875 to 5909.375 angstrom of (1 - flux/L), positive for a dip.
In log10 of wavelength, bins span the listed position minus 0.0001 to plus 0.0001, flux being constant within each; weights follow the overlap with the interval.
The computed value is 6.0 angstrom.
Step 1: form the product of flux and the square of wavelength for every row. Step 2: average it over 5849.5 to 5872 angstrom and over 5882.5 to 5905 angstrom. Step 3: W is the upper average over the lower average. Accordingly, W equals 0.8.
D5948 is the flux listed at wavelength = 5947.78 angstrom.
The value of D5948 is 19.6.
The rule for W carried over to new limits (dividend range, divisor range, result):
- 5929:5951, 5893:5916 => 1.15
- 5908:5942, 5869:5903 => 1.17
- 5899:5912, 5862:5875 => 0.93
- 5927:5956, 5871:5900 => 1.19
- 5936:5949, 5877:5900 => 1.37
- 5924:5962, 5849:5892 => 1.05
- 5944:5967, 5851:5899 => 1.10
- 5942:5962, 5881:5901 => 1.31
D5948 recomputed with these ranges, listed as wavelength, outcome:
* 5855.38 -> 16.1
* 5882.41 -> 16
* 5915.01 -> 16.8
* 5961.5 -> 15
